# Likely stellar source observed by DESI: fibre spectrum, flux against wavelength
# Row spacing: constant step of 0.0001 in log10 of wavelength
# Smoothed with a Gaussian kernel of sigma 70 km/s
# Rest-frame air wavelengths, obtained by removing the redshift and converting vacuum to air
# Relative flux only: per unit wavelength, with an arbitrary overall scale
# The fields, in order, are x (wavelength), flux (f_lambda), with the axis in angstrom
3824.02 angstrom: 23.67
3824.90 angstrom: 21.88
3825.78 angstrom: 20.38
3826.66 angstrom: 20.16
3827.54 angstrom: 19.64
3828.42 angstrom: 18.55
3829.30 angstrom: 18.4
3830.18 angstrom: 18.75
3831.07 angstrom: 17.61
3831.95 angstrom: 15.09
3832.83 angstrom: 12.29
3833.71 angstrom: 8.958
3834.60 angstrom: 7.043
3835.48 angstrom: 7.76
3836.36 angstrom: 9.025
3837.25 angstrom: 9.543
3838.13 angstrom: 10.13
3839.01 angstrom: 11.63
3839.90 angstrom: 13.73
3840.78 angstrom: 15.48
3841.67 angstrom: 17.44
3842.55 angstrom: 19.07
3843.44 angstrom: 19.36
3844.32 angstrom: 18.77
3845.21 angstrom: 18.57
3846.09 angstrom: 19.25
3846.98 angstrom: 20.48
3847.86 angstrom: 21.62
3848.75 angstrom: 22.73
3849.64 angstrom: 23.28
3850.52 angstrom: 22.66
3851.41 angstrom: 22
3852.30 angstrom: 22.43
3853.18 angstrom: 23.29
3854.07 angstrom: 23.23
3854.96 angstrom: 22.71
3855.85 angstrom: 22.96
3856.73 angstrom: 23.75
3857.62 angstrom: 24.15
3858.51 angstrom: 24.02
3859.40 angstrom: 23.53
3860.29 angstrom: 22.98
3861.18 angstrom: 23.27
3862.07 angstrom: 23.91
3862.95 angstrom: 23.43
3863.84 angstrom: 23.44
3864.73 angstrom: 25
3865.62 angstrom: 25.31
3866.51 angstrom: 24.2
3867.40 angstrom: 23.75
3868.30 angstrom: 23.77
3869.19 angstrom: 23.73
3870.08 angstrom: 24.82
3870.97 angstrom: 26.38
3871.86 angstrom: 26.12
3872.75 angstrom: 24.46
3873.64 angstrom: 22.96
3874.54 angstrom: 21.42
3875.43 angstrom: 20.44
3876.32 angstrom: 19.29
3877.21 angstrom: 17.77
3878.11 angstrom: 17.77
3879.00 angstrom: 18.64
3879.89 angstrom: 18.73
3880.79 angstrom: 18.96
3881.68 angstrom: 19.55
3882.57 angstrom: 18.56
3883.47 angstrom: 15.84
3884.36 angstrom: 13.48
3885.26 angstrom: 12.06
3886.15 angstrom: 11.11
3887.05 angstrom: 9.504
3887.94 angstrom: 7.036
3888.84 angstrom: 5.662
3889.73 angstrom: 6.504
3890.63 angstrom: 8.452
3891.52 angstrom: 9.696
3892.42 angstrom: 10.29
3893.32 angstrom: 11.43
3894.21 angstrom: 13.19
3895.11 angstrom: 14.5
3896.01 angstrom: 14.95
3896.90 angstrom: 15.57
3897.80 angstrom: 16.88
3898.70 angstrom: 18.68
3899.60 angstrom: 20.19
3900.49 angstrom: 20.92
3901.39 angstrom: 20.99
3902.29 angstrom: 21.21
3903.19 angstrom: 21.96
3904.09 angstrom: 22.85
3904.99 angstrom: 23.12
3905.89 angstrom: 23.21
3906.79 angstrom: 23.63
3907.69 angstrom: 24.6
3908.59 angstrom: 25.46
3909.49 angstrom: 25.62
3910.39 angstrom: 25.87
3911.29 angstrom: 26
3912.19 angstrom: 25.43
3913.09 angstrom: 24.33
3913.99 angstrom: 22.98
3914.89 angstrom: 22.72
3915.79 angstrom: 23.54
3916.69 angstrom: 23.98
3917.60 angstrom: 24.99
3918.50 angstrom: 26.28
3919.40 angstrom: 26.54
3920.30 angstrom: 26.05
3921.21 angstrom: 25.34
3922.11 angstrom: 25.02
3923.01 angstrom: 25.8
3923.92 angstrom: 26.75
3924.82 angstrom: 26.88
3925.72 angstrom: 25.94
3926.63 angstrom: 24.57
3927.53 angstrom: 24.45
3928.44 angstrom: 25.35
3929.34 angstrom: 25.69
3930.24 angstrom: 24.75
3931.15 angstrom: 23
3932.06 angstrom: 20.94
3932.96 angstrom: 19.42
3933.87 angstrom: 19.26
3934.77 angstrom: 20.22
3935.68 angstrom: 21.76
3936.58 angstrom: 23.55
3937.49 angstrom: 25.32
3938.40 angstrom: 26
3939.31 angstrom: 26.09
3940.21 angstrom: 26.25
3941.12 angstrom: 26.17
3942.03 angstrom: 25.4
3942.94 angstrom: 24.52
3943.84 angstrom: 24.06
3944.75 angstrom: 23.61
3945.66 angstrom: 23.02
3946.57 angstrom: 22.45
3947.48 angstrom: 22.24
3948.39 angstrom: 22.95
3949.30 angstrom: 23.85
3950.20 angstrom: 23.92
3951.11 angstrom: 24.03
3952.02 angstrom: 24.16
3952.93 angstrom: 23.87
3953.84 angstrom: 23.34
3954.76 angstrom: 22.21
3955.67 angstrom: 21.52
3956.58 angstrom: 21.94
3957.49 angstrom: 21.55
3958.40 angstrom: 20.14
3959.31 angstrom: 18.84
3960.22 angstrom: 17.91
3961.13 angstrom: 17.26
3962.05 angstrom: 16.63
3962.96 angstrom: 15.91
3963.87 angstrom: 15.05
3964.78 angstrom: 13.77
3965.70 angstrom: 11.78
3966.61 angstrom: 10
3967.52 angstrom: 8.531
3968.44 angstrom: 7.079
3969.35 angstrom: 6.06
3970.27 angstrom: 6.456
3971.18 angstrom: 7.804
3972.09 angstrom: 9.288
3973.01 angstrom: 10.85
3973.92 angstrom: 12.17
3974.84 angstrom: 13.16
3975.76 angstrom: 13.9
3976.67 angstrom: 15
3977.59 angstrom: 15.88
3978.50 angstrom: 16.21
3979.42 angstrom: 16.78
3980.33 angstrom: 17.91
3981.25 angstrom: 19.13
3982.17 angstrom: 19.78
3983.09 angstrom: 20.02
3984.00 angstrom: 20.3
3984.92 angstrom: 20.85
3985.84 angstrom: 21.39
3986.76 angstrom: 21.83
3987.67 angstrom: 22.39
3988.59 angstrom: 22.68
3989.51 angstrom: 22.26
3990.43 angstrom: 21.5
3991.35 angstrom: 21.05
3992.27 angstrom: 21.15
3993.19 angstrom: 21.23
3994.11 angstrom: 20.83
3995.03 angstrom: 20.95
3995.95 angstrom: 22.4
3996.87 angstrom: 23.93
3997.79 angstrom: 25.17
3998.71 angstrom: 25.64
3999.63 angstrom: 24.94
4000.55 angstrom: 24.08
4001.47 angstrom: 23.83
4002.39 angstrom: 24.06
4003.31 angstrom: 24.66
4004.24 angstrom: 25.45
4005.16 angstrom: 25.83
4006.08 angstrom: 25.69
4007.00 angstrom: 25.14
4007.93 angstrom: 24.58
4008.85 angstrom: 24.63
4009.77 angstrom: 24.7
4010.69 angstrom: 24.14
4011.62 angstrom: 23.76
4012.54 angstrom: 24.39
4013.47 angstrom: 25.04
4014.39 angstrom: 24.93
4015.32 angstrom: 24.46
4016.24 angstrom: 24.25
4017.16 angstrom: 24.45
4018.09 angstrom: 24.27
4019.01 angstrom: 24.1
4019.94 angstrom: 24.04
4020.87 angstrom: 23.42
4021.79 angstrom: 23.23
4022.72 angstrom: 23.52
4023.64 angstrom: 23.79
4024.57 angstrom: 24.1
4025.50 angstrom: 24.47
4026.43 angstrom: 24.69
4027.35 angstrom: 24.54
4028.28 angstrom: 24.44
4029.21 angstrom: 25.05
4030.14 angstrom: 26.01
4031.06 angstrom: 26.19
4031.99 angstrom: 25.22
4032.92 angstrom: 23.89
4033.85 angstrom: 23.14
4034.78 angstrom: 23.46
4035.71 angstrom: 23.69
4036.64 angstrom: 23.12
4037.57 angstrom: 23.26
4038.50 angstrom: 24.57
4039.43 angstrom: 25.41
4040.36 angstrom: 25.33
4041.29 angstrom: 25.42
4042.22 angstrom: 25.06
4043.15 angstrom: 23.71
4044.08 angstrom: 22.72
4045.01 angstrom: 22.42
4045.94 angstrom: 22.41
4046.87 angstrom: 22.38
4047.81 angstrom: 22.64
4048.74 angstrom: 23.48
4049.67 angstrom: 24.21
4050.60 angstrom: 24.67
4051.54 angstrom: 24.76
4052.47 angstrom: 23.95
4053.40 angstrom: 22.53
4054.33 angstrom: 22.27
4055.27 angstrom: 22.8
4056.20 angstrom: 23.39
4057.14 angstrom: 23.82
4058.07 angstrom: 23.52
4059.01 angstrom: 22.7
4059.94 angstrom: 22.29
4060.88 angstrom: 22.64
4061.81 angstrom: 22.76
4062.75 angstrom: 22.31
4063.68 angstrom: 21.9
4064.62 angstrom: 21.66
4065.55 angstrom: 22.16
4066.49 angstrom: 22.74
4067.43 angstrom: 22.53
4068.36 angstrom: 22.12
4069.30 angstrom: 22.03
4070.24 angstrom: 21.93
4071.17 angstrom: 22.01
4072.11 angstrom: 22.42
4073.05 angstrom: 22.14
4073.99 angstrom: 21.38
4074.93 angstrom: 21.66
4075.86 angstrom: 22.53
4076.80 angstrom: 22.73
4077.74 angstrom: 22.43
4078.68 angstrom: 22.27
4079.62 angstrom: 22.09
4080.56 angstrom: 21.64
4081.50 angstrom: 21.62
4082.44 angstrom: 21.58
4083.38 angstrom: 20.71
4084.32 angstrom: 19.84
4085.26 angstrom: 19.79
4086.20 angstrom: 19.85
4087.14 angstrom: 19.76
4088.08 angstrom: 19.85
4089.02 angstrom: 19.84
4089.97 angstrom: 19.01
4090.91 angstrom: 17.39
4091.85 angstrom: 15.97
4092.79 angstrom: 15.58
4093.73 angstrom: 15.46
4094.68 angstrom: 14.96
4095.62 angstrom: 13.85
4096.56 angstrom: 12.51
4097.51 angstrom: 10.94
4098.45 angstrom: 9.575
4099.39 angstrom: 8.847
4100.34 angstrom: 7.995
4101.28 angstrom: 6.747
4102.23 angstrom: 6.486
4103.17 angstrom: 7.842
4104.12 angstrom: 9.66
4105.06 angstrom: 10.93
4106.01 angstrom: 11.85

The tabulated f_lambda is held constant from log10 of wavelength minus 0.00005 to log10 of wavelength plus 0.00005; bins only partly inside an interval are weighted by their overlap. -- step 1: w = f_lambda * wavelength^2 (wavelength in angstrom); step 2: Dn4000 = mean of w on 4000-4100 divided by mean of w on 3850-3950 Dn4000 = 1.1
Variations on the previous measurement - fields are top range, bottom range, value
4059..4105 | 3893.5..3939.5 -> 0.87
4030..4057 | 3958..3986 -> 1.69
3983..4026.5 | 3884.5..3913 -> 1.43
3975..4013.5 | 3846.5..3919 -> 1.14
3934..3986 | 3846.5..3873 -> 0.84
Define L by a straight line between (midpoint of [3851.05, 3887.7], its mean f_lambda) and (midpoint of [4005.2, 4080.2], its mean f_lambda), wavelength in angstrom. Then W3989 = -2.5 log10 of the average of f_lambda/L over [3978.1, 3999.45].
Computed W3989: 0.082 mag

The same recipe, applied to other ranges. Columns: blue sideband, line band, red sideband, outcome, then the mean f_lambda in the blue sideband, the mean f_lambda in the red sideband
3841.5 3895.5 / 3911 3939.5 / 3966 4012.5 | -0.25 mag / 19.4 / 19.4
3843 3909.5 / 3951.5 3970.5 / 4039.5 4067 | 0.28 mag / 19.8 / 23.2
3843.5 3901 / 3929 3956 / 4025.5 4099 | -0.16 mag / 19.3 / 21.8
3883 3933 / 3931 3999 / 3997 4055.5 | 0.14 mag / 20.2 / 24.2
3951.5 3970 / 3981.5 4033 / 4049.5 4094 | -0.25 mag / 16.8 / 21.6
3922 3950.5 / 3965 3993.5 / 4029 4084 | 0.43 mag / 24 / 23.1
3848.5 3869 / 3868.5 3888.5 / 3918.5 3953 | 0.26 mag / 23.5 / 24.2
